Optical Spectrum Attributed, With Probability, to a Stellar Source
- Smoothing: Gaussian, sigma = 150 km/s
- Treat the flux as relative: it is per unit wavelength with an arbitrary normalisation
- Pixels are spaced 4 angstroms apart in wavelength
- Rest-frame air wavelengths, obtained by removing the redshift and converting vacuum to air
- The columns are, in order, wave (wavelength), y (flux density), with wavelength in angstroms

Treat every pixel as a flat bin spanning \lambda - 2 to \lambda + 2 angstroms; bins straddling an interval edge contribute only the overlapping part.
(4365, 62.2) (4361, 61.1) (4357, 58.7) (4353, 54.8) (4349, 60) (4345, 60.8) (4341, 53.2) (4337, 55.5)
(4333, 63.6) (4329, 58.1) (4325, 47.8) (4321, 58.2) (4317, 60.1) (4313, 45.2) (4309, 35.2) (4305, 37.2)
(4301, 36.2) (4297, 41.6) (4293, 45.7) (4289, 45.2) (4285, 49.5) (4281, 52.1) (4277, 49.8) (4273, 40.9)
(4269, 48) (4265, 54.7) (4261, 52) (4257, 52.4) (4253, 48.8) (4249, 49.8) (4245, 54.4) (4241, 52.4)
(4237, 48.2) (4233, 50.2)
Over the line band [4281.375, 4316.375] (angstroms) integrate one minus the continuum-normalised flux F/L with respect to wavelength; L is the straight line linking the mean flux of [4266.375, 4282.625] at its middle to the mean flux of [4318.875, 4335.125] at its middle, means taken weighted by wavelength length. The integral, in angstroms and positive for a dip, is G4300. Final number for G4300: 5.9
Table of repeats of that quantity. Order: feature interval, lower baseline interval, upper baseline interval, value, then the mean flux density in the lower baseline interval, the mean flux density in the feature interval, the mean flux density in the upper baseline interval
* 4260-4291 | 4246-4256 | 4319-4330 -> 1.6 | 50.1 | 48.9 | 54.4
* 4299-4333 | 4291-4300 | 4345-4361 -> 0.4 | 42.8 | 48.2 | 58.6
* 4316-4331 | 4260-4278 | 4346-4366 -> -0.1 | 48.9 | 55.8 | 59.3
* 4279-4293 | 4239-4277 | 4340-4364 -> 1.1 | 50.3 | 48.5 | 58.5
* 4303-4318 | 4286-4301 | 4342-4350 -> 1.7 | 43.5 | 43.4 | 59.5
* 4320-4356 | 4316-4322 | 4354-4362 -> 1.4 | 59.2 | 56.9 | 59.1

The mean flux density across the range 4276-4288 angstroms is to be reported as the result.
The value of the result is 50.1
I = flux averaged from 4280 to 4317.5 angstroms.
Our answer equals 44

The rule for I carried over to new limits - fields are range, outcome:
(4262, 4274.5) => 48.5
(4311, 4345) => 55.5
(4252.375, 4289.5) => 49.5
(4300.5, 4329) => 47.1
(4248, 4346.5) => 49.6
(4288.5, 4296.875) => 44.6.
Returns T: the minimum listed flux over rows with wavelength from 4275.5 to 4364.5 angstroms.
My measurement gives 35.2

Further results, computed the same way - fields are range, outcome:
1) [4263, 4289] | 40.9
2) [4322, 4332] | 47.8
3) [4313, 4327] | 45.2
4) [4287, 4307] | 36.2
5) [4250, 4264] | 48.8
